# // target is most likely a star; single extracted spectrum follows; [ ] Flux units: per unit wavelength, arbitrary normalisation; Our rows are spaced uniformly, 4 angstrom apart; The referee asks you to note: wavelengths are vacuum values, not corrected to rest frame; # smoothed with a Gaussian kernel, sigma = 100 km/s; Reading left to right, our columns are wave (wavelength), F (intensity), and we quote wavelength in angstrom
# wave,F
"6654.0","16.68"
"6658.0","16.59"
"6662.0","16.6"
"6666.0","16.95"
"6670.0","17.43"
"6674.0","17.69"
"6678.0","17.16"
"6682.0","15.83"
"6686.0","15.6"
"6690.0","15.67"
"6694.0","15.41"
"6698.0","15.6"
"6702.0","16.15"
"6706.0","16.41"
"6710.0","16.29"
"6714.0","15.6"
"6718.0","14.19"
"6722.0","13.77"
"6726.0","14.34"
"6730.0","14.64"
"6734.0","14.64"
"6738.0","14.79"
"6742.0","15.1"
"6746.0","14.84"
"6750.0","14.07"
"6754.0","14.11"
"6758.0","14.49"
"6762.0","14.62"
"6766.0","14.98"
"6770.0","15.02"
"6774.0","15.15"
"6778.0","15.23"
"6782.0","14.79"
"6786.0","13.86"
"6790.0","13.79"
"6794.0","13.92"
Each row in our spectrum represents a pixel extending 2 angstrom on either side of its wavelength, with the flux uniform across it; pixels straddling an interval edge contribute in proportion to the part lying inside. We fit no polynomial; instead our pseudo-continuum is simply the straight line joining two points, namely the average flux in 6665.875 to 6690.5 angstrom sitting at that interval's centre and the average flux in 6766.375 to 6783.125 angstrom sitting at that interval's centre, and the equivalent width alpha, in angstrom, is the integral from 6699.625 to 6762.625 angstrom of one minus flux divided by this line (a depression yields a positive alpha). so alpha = 3.56 angstrom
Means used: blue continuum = 16.7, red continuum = 15.1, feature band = 14.9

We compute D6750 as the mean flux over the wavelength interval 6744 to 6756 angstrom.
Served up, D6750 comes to 14.3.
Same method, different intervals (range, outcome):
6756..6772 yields 14.8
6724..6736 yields 14.5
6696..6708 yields 16.1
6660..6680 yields 17.2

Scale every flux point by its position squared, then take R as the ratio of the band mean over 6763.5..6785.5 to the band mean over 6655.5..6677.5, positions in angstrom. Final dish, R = 0.9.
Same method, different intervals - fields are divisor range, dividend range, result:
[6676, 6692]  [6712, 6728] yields 0.91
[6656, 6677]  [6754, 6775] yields 0.89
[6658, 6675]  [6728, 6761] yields 0.87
